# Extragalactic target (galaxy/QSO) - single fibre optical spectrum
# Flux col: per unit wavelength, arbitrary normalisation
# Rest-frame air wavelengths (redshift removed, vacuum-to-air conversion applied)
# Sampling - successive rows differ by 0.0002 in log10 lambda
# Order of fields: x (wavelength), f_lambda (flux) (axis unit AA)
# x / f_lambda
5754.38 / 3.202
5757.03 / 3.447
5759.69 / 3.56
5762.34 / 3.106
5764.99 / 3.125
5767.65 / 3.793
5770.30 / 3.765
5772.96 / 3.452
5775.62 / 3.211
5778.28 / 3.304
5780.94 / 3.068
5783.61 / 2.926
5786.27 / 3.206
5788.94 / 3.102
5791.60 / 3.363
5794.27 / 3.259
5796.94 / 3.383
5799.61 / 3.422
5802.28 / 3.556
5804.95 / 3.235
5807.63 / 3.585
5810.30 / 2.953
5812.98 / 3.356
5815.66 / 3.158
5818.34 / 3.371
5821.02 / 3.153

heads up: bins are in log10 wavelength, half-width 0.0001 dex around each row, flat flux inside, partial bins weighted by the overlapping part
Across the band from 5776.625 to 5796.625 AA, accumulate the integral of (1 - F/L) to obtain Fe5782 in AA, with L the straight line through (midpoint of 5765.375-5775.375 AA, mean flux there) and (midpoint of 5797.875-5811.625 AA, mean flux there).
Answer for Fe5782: 1.6 AA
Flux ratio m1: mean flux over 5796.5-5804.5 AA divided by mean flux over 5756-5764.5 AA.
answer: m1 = 1.03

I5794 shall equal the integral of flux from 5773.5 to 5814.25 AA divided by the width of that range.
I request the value 3.27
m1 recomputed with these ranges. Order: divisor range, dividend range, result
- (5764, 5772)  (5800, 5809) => 0.97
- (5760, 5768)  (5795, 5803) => 1.04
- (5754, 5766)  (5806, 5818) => 0.99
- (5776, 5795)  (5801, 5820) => 1.04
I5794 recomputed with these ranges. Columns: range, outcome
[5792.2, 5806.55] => 3.37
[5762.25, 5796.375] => 3.29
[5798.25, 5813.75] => 3.35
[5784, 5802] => 3.29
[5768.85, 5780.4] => 3.41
